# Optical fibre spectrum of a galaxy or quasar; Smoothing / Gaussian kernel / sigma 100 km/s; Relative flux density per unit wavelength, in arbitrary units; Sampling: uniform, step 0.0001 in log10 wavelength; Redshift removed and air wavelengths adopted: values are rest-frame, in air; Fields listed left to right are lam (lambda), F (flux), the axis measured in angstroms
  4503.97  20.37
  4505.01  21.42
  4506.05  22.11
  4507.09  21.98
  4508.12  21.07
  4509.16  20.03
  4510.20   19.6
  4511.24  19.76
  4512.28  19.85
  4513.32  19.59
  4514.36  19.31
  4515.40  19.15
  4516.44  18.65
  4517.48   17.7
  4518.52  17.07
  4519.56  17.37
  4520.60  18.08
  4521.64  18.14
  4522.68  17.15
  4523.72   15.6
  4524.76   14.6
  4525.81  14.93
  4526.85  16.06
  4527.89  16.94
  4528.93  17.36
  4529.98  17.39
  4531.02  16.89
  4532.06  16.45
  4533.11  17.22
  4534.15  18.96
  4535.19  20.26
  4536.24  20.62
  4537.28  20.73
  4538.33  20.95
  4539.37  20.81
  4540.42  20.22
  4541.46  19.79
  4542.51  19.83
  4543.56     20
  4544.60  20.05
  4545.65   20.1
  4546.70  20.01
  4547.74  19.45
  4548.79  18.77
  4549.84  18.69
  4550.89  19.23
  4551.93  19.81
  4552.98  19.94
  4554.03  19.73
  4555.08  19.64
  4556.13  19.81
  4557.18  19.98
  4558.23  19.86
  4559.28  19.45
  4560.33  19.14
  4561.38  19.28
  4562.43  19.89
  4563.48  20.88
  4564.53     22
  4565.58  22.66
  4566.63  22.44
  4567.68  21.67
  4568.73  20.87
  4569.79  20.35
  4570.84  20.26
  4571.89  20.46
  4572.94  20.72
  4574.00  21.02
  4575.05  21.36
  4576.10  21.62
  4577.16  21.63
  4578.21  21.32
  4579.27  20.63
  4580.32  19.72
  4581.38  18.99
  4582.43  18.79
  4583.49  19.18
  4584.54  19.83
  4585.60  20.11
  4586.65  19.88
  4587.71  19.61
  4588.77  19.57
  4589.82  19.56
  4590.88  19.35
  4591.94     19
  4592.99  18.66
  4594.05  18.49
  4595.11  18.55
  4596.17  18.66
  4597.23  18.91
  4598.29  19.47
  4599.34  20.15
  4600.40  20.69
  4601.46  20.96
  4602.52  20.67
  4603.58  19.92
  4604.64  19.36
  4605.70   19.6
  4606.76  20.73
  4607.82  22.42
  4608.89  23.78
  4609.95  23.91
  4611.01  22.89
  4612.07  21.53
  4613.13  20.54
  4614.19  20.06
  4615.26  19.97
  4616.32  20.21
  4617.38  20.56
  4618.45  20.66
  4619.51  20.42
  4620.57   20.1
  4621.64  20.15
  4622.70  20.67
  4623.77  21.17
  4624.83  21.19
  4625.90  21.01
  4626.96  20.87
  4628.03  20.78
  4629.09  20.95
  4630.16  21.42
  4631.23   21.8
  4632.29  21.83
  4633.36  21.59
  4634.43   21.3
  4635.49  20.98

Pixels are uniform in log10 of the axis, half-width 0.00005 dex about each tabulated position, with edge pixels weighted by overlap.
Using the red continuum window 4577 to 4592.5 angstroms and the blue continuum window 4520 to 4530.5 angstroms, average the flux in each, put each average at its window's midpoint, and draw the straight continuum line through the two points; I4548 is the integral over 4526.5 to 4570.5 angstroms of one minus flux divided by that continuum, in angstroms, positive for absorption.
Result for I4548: -4.4 angstroms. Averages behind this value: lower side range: 16.6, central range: 19.6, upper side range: 19.8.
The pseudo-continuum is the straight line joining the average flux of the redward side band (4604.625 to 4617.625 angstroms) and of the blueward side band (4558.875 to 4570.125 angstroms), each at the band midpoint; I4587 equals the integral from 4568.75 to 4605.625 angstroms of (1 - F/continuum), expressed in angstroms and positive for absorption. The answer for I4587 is 1.9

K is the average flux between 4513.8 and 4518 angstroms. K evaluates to 18.7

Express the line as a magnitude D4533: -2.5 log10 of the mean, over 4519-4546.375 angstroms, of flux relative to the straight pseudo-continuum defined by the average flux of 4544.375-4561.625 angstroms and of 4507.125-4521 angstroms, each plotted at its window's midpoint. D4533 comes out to 0.058 mag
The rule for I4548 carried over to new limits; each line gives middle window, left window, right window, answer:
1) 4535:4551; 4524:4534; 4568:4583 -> -2.1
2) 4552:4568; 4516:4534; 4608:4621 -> -1.5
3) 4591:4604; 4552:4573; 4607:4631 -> 0.9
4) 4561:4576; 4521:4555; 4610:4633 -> -1.2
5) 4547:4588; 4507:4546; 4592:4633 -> -1.3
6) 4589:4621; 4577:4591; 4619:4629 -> 0.0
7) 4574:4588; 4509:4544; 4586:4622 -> -0.4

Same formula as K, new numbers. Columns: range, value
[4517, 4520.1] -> 17.4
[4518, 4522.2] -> 17.7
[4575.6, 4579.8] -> 21.3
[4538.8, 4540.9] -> 20.5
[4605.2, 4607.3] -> 20.2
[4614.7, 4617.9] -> 20.2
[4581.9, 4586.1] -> 19.5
